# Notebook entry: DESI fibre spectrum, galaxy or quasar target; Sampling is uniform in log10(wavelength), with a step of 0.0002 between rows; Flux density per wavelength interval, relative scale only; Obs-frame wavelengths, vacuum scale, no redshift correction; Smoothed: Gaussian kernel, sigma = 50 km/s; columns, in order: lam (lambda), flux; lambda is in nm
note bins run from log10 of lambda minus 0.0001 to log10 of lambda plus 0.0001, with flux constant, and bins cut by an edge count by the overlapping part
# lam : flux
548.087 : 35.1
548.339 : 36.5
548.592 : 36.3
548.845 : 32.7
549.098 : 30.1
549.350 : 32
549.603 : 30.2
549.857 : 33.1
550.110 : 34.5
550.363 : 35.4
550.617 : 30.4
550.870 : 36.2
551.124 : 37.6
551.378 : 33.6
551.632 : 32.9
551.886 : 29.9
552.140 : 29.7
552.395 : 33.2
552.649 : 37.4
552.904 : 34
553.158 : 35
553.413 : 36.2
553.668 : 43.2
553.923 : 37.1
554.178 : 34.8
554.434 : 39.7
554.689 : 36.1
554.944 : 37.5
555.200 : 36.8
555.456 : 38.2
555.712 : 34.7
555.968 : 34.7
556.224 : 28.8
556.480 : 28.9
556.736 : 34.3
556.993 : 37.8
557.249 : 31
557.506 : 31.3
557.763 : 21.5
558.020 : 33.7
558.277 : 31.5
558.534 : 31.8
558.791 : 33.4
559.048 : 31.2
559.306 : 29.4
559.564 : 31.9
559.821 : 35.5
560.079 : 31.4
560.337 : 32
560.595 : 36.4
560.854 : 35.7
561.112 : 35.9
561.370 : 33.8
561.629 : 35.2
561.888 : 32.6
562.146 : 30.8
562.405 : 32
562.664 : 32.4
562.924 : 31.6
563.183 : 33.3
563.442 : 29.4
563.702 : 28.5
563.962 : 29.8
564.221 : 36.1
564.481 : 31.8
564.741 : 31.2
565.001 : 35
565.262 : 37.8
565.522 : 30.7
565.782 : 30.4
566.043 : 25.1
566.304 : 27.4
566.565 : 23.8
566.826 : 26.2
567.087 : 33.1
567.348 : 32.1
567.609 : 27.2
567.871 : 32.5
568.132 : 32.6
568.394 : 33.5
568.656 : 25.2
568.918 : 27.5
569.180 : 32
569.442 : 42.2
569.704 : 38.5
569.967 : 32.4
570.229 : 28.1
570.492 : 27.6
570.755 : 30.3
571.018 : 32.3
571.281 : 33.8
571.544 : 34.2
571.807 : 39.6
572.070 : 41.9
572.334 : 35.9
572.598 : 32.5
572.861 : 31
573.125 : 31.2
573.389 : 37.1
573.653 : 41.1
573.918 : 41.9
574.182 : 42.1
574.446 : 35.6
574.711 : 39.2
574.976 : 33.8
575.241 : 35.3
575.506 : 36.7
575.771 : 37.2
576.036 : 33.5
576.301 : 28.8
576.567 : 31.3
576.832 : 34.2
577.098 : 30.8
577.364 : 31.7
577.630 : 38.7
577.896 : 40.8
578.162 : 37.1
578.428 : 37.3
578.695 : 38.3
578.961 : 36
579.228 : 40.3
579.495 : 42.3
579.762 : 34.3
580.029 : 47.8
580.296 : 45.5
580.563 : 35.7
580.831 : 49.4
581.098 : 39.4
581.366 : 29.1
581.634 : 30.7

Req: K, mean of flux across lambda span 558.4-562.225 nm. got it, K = 33.2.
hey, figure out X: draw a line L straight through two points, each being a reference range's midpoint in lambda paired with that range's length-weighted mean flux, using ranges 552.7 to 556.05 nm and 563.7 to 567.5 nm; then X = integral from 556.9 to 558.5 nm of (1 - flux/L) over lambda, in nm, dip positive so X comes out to 0.181 nm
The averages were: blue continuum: 36.8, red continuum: 30.7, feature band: 31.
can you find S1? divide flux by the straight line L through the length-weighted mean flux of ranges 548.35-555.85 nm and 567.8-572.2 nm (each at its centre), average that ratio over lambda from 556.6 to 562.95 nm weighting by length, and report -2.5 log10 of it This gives 0.05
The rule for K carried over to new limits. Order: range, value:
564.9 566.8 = 29.7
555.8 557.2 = 32.9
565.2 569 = 29.6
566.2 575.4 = 33.5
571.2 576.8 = 35.9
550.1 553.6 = 34.1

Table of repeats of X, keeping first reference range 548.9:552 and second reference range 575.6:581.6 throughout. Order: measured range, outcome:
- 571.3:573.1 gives 0.04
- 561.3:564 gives 0.23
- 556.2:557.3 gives 0.04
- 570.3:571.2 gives 0.15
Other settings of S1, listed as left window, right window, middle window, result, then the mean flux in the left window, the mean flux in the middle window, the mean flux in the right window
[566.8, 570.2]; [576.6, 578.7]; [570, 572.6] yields -0.01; 32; 33.6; 35.8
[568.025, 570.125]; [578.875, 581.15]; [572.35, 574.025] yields 0.01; 32.9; 35.7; 41.4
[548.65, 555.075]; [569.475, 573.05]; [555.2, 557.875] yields 0.06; 34.5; 32.4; 33.9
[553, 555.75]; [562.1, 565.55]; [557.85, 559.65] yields 0.11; 37.3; 31.6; 32.2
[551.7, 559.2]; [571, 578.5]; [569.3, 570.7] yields 0.06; 33.9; 33.6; 35.8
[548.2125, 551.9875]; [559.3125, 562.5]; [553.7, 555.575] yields -0.12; 33.5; 37.5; 33.5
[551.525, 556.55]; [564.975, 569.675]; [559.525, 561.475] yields -0.04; 35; 34.2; 30.9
